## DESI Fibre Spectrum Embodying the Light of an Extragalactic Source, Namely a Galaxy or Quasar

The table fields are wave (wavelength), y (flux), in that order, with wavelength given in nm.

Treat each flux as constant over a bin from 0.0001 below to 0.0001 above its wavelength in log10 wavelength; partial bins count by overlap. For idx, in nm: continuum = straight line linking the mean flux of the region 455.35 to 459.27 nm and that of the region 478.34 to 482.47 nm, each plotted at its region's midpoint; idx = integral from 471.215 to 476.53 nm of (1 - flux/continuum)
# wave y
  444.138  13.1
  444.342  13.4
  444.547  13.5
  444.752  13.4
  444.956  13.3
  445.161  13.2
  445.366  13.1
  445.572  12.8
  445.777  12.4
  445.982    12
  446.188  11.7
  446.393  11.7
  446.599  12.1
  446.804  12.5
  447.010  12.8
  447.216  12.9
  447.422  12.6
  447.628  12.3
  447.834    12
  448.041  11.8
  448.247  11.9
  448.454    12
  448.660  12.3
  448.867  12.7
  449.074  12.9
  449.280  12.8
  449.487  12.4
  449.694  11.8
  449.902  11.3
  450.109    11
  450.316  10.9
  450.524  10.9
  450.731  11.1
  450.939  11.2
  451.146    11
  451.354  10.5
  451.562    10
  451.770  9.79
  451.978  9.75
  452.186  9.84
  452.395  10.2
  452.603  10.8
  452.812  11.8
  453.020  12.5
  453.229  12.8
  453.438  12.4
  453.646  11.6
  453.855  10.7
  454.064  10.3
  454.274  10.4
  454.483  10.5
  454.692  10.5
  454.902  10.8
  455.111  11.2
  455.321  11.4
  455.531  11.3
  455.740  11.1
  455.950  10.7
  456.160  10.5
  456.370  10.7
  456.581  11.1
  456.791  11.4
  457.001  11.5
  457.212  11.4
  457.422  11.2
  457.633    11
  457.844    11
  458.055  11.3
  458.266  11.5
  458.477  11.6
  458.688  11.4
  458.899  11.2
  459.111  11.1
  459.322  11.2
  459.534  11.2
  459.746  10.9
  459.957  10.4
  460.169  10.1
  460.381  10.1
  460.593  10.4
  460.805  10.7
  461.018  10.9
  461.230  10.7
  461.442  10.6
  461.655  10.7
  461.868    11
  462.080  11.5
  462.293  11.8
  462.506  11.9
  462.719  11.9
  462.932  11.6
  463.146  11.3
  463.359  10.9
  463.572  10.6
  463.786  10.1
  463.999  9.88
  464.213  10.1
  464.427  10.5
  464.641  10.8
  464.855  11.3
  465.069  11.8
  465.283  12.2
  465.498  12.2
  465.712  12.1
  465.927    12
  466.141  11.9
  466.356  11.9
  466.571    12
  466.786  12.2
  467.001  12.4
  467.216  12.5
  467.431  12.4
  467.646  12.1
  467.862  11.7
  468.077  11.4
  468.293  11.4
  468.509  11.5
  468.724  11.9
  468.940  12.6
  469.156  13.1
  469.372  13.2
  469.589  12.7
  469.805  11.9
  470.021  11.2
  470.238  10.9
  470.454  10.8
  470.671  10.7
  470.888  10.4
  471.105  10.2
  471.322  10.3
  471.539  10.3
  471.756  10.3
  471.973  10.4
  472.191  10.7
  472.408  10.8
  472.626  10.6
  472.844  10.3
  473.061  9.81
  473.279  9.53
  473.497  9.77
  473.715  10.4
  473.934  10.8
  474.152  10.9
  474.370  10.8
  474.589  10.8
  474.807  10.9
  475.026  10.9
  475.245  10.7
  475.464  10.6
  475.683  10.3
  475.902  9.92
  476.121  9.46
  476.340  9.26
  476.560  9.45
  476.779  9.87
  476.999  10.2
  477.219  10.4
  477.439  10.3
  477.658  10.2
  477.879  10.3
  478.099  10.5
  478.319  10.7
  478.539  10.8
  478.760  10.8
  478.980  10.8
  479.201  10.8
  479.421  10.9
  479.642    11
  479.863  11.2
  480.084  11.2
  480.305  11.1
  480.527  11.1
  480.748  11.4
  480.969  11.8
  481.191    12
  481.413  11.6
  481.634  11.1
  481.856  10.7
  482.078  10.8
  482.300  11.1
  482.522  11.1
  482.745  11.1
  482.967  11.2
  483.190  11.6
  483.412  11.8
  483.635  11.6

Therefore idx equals 0.38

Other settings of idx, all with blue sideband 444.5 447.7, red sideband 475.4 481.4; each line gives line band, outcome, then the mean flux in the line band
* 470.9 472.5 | 0.089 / 10.4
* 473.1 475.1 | 0.071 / 10.5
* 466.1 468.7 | -0.147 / 11.9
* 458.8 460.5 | 0.147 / 10.8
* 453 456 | 0.230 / 11.2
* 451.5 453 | 0.221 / 10.4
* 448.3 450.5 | 0.082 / 12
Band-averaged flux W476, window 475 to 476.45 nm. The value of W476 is 10.1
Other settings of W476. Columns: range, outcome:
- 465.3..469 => 12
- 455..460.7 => 11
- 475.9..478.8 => 10.1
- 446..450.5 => 12.1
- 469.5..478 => 10.5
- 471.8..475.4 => 10.5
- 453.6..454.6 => 10.6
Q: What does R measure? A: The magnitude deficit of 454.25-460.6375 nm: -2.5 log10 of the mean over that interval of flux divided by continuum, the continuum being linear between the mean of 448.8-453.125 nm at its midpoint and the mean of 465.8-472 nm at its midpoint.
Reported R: 0.03 mag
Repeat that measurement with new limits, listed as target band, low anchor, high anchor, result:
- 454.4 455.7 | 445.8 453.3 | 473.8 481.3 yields 0.05 mag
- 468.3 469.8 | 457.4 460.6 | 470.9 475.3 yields -0.17 mag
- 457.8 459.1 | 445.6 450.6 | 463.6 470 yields 0.05 mag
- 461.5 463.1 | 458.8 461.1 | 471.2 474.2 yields -0.08 mag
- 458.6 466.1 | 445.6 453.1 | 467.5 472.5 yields 0.04 mag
